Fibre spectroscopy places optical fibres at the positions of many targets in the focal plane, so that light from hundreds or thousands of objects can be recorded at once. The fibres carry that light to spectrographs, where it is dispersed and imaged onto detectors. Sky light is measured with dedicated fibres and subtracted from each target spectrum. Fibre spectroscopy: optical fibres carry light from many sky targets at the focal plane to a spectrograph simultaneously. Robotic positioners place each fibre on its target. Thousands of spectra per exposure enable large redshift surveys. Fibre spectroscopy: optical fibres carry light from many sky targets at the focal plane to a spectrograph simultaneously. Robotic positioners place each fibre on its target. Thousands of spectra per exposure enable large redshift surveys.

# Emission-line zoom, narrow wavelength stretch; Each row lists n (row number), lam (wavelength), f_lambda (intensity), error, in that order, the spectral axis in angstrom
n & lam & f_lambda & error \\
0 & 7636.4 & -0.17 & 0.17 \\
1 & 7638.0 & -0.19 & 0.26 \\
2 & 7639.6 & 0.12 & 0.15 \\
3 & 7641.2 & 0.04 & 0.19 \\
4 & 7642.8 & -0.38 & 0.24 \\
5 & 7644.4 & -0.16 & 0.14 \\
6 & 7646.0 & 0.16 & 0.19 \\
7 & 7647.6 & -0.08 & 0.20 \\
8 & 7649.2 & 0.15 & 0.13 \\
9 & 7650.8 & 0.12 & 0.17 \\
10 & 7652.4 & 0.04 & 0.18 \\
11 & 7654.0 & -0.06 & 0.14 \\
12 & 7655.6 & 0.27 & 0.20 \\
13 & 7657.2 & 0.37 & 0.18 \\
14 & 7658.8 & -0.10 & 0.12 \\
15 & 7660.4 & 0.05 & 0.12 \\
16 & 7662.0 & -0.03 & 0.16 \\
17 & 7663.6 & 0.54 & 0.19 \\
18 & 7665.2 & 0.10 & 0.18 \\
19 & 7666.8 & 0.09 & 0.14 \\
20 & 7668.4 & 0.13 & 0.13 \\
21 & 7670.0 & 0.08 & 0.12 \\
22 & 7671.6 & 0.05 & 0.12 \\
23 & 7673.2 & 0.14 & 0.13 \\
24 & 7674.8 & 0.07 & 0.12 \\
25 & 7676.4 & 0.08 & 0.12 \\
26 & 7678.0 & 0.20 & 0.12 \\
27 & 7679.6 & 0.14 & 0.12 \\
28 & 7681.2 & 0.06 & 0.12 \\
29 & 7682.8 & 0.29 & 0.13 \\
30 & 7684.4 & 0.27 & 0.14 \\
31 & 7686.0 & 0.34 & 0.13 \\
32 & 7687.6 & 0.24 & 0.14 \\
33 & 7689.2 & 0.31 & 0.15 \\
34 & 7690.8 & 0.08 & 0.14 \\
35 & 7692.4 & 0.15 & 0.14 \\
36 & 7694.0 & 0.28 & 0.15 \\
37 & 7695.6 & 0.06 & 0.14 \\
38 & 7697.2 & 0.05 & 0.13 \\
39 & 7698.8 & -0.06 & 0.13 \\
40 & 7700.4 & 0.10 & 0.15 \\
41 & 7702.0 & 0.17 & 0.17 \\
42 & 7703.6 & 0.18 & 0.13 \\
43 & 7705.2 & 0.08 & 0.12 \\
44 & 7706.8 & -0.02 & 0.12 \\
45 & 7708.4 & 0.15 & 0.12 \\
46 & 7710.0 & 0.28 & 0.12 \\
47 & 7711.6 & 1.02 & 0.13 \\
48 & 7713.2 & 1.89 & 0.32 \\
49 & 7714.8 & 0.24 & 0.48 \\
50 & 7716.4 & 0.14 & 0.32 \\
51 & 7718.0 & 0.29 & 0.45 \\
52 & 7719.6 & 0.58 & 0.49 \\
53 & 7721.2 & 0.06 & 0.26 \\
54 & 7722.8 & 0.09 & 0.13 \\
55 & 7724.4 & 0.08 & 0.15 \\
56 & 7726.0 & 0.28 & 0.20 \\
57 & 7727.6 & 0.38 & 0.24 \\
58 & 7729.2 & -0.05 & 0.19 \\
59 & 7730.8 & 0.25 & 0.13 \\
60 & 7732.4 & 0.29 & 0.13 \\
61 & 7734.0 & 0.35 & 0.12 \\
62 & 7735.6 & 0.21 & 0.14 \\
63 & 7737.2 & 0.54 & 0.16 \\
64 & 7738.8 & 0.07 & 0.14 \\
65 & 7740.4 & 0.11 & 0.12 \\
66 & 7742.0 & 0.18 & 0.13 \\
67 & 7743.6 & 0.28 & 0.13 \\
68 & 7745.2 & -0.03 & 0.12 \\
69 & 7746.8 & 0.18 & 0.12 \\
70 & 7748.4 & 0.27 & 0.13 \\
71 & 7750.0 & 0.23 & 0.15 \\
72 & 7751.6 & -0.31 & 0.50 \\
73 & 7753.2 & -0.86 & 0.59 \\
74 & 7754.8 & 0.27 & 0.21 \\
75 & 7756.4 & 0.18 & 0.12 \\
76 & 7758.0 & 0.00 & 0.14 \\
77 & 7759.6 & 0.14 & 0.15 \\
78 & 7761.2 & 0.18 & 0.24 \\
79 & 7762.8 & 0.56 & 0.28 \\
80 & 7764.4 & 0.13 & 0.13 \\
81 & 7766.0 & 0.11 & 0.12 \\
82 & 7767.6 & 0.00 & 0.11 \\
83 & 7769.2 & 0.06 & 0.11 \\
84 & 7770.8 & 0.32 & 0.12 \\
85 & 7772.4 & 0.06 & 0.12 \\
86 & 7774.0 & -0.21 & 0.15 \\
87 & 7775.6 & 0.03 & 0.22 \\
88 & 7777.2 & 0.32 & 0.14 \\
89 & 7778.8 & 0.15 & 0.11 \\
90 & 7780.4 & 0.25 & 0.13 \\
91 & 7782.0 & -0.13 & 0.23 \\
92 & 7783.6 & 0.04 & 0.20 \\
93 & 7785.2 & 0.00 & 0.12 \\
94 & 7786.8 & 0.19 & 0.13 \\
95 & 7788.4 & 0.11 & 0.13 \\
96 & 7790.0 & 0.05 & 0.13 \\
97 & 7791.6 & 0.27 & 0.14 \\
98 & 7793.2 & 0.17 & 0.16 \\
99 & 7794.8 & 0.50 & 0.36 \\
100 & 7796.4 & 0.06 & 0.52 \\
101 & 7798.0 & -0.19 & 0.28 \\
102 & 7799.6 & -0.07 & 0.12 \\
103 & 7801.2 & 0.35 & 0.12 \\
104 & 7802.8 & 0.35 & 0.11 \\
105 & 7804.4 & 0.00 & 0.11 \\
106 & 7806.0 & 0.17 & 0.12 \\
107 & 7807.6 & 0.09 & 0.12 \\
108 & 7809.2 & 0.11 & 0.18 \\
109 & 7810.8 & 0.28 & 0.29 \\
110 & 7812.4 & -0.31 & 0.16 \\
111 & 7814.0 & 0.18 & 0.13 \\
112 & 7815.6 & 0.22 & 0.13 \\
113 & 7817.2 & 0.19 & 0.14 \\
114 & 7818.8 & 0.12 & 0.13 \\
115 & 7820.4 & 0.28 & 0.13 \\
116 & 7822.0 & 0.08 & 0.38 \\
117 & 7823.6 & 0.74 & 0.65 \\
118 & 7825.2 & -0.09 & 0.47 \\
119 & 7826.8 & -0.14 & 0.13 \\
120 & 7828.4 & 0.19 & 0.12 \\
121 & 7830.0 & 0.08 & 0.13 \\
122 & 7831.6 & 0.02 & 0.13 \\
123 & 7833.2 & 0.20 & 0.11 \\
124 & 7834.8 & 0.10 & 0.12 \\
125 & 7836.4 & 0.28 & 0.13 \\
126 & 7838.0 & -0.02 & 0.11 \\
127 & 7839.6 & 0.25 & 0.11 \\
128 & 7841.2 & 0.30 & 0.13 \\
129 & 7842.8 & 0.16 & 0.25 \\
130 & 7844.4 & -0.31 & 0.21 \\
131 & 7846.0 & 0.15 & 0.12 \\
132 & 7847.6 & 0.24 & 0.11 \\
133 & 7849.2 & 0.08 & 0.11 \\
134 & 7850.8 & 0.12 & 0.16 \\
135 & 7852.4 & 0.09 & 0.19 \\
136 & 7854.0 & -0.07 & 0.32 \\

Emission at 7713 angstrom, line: Halpha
